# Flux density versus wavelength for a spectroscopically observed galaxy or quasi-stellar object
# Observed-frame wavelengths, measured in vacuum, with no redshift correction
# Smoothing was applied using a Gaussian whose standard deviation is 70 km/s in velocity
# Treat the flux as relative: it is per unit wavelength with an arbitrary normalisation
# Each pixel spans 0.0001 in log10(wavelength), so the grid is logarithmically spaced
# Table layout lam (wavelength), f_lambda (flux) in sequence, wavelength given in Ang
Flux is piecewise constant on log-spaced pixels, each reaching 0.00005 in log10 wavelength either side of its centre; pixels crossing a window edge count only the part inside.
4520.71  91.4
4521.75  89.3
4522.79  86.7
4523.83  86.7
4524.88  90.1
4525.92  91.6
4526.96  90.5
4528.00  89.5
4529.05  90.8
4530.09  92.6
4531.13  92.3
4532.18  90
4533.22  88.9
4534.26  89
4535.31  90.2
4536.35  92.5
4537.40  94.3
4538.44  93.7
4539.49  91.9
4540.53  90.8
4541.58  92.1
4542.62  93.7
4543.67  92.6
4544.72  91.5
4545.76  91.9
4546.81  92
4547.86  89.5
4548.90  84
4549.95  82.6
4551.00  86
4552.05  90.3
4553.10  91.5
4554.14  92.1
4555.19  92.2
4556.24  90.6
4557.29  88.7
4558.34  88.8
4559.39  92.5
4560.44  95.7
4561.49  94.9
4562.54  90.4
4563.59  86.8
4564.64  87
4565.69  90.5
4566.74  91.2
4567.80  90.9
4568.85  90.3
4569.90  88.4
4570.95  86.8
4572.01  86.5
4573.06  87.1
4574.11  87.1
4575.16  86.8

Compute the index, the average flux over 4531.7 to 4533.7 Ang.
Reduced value 89.6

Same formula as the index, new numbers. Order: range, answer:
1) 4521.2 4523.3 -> 88.2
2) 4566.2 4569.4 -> 90.7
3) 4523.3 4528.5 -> 89.7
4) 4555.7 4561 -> 91.2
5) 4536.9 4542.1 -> 92.6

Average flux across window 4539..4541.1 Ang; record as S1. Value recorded 91.4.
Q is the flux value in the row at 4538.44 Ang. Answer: 93.7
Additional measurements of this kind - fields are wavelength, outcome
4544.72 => 91.5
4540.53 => 90.8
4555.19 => 92.2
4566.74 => 91.2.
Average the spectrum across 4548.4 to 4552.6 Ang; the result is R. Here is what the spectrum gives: 85.6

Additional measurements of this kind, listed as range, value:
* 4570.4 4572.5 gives 86.5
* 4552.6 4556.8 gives 91.7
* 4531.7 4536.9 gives 90.2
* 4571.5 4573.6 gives 87.1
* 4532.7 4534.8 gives 89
